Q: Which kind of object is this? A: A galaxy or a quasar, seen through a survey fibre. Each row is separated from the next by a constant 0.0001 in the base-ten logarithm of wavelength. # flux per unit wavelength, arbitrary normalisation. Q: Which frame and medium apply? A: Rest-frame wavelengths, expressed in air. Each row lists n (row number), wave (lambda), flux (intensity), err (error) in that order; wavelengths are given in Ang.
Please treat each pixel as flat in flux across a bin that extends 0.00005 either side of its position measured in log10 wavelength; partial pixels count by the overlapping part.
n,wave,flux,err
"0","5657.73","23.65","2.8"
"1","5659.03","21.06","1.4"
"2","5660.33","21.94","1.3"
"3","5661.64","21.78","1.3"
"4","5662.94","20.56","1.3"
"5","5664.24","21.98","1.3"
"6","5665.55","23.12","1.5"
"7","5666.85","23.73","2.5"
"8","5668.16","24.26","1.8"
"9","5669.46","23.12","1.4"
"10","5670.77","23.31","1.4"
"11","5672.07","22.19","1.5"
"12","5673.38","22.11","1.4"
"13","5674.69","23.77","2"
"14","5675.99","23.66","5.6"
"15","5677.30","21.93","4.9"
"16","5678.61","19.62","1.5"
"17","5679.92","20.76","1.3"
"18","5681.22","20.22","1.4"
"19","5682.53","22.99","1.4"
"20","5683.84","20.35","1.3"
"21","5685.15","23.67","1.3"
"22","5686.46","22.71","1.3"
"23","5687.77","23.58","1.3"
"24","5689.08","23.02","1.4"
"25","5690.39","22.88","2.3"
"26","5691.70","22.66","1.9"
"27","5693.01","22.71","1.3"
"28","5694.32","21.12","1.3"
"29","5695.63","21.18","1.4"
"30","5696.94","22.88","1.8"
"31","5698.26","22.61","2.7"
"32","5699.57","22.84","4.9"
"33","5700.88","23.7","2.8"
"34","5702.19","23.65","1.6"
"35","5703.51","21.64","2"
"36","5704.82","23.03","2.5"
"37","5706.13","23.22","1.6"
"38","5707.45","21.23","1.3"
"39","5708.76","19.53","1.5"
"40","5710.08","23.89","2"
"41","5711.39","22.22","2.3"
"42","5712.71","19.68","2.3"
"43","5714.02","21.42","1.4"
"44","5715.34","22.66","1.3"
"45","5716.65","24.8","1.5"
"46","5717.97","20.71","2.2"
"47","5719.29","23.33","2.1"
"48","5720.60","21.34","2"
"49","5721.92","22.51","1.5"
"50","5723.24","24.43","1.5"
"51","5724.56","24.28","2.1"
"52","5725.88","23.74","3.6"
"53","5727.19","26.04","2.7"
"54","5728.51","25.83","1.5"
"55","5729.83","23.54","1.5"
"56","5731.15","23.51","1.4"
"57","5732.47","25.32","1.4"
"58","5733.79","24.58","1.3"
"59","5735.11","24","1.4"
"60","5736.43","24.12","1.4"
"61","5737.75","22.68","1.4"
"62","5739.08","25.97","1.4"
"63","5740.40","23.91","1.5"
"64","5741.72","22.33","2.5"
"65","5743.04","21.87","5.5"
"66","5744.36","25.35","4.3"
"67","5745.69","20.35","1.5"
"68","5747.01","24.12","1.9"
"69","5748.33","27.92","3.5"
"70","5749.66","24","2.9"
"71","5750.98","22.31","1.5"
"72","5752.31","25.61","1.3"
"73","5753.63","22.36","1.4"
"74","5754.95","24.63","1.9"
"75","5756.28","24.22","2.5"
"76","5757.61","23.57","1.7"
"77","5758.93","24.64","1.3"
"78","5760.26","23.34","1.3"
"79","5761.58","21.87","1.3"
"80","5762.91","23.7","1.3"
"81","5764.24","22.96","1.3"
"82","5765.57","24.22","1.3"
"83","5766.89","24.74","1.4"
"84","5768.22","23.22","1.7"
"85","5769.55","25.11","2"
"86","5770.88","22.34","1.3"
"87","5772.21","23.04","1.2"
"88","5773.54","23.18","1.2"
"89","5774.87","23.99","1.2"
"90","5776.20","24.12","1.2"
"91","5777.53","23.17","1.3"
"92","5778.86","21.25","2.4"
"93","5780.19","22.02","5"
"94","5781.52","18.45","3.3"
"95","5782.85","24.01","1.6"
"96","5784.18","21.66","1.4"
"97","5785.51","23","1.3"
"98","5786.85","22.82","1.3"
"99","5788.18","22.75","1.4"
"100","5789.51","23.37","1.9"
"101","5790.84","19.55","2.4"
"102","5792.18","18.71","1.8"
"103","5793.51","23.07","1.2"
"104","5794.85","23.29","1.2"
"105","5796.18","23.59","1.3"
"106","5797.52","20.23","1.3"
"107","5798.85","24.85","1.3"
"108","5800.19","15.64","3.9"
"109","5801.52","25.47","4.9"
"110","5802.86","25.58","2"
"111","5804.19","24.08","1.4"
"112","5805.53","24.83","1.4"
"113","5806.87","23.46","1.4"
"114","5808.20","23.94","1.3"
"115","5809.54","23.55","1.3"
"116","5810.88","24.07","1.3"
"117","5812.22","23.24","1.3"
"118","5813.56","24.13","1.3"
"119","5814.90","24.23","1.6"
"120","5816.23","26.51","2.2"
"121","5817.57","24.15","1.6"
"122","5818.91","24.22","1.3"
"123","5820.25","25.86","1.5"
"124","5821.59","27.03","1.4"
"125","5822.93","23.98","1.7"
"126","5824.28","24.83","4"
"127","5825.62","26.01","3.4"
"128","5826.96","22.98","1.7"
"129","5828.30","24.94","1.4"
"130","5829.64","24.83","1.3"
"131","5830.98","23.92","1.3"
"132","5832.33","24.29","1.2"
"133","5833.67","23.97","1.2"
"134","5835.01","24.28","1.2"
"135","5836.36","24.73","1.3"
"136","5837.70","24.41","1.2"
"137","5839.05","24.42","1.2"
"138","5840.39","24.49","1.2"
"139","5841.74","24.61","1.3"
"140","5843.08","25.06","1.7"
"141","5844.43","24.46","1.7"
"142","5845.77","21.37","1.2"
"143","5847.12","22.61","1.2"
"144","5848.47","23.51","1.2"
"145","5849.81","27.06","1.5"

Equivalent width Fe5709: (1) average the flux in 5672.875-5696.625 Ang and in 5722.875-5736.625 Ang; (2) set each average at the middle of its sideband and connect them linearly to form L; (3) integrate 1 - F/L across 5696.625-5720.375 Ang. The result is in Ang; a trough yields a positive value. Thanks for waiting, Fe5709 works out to 1.05 Ang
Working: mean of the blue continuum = 22.2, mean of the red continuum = 24.5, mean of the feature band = 22.4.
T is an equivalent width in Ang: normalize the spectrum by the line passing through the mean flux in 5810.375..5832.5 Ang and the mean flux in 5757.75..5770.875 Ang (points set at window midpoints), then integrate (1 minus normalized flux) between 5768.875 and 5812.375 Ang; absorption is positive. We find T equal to 2.47 Ang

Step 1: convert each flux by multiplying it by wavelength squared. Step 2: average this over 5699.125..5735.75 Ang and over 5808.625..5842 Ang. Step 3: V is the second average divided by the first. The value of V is 1.10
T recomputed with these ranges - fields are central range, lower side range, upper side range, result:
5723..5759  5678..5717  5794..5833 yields -1.9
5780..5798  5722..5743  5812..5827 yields 2.0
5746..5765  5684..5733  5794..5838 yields -0.4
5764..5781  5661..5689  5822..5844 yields 0.3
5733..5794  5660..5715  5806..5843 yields 0.7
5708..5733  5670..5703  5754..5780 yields -0.2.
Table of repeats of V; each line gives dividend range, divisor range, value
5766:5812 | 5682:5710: 1.05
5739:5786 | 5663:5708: 1.07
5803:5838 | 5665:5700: 1.14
